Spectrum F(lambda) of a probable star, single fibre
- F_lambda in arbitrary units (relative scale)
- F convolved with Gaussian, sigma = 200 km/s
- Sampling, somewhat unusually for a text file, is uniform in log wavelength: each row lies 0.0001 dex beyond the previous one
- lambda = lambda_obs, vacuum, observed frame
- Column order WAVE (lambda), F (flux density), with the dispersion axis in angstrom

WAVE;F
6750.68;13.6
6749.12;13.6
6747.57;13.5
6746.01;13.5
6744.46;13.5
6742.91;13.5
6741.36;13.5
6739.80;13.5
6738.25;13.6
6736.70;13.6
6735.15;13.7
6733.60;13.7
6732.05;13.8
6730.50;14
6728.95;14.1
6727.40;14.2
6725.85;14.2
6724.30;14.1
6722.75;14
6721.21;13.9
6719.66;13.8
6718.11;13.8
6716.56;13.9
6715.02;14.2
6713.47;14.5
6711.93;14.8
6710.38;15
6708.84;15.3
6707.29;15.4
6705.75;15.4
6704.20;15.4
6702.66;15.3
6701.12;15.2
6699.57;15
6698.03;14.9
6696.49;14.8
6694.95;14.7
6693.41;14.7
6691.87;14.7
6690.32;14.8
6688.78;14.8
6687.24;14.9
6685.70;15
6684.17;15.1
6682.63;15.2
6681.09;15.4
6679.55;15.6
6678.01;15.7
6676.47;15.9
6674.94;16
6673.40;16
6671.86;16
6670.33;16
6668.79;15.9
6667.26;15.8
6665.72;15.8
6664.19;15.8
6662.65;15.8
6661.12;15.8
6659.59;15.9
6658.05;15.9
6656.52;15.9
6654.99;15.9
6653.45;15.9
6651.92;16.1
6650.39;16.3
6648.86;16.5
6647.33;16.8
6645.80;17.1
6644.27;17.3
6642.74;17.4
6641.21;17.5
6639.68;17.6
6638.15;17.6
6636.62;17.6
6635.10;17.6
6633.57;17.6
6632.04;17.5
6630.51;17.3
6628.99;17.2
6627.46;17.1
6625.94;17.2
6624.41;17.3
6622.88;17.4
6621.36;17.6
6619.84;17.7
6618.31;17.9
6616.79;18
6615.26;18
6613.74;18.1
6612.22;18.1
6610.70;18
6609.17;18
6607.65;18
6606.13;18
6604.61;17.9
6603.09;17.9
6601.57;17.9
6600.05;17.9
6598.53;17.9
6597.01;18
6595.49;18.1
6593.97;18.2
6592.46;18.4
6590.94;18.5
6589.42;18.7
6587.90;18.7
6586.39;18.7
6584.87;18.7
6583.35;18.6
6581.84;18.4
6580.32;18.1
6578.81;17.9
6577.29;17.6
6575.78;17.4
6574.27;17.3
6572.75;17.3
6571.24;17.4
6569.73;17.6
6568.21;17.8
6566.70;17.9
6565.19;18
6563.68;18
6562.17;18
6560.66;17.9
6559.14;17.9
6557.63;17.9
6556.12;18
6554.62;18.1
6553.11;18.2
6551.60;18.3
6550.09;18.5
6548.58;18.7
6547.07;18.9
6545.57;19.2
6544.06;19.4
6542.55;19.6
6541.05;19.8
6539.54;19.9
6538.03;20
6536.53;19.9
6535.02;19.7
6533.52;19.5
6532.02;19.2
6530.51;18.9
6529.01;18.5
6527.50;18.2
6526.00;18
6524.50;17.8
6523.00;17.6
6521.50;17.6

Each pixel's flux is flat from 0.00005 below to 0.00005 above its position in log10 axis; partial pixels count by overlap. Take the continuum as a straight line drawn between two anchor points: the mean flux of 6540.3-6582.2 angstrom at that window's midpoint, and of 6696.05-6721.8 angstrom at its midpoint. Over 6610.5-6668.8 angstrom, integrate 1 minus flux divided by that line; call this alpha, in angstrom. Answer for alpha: -2.2 angstrom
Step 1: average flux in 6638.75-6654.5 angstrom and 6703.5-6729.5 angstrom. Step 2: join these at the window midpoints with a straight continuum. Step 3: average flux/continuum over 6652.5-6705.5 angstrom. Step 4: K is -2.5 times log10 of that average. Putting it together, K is 0.02 mag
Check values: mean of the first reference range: 16.8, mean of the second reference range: 14.5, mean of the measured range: 15.5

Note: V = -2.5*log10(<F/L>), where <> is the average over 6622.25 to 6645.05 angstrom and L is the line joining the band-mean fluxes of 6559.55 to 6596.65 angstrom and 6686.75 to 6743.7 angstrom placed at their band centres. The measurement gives -0.05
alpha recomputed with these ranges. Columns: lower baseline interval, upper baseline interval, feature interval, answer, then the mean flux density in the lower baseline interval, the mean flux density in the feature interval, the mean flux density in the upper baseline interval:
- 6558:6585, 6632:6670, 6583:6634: -2.0 angstrom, 17.9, 17.9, 16.6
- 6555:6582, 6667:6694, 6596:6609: -0.7 angstrom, 17.8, 17.9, 15.4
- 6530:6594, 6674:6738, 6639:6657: -0.5 angstrom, 18.5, 16.7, 14.7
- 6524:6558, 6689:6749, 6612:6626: -0.7 angstrom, 18.9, 17.7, 14.3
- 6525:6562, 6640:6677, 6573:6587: 0.0 angstrom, 18.8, 18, 16.2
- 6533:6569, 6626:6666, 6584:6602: -0.5 angstrom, 18.7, 18.3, 16.7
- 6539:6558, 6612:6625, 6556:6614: 0.8 angstrom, 18.8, 18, 17.8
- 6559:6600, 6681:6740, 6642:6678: -0.6 angstrom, 18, 16.2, 14.5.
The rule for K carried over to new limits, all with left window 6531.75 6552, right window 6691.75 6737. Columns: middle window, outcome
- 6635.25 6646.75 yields -0.06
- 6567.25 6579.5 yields 0.06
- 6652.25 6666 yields 0.01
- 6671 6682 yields -0.02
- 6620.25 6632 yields -0.02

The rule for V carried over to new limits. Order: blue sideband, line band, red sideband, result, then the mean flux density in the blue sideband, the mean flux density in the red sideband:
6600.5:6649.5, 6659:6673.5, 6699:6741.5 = 0.02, 17.6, 14.3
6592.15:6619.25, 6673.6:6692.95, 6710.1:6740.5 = 0.01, 18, 14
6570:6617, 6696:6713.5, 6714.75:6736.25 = -0.04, 18.1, 13.9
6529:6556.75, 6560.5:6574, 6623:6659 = 0.05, 19.1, 17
